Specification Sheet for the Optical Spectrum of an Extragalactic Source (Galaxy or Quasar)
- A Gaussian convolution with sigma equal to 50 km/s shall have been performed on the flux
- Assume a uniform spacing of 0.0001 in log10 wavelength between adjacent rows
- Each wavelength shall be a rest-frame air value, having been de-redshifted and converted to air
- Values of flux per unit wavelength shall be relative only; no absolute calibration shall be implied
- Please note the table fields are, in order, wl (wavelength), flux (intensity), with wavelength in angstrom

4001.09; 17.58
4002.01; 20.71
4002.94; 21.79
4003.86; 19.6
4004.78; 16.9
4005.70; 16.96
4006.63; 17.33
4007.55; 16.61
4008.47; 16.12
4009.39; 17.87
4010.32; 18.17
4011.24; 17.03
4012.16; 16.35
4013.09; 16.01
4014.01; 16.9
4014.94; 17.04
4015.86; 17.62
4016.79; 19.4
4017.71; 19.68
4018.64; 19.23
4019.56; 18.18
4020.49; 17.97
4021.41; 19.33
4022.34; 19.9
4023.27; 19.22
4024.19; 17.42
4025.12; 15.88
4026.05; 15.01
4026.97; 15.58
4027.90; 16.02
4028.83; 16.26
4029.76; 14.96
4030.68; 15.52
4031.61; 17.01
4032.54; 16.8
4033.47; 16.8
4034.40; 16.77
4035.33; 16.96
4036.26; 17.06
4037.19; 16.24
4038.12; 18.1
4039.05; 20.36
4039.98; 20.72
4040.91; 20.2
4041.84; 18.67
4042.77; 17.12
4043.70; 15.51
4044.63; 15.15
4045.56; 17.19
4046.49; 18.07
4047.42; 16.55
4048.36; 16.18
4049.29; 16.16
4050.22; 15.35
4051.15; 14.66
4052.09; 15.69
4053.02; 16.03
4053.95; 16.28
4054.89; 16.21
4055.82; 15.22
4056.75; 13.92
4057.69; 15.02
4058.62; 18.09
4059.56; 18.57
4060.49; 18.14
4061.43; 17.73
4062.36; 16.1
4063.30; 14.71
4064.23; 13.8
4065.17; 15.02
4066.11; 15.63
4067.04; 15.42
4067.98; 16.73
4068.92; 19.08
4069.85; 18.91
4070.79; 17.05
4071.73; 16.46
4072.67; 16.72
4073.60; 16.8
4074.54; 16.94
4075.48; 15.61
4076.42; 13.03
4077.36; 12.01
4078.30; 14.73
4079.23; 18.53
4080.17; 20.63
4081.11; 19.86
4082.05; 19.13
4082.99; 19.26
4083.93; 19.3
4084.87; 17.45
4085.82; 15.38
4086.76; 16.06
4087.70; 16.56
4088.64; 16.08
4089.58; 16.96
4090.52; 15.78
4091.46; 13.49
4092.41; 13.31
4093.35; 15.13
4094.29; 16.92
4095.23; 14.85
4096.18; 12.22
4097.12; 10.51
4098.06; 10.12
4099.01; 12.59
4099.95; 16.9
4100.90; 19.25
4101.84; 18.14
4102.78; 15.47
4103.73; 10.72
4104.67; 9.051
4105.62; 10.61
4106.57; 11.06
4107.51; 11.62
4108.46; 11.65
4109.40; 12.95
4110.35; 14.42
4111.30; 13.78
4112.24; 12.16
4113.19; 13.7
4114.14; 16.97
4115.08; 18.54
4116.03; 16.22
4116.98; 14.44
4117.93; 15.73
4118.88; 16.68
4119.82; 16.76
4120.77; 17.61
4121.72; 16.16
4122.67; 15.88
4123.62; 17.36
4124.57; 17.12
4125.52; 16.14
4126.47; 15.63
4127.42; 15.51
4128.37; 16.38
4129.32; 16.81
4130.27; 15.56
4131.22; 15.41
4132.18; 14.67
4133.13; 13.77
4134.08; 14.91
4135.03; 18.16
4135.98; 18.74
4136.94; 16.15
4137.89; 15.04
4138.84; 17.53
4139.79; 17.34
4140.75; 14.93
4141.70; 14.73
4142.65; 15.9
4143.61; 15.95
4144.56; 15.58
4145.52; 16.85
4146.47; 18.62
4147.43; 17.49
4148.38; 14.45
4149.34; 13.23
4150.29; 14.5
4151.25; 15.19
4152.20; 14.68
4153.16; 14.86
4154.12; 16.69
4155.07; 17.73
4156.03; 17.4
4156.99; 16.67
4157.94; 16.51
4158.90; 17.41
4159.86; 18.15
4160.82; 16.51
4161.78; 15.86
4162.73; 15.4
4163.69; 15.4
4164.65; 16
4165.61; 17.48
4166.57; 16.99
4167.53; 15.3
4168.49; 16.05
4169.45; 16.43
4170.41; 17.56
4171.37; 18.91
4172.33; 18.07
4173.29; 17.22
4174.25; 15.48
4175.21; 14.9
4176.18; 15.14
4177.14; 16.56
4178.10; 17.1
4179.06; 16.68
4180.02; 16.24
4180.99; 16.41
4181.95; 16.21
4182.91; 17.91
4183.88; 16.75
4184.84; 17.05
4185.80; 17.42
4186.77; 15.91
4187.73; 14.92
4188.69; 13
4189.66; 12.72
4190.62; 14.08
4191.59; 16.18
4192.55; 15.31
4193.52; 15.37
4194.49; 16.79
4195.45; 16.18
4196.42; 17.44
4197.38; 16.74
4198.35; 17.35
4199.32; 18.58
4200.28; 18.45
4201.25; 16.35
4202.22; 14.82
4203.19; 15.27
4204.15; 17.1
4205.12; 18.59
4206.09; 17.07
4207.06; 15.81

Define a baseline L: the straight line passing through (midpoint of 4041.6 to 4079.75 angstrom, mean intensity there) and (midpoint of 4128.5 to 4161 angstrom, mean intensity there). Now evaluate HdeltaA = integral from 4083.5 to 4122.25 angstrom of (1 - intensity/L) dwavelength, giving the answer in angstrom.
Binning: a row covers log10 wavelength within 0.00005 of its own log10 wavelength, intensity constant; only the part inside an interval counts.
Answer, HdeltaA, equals 3.5 angstrom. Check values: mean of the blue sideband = 16.2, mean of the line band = 14.7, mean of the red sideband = 16.1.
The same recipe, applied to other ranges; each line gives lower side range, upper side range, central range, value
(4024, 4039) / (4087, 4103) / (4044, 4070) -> -0.6 angstrom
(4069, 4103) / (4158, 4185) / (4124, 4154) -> 1.0 angstrom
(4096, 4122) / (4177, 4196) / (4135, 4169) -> -2.5 angstrom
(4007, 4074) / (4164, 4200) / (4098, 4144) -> 3.9 angstrom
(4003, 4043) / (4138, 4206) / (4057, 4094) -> 1.3 angstrom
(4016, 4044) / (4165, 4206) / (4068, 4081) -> 0.4 angstrom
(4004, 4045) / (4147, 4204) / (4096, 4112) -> 3.6 angstrom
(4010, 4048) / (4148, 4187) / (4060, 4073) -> 0.4 angstrom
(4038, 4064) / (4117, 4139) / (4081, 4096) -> 0.1 angstrom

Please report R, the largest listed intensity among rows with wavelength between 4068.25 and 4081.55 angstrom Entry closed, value 20.63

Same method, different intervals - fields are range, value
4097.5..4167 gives 19.25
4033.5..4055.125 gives 20.72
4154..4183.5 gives 18.91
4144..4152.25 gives 18.62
